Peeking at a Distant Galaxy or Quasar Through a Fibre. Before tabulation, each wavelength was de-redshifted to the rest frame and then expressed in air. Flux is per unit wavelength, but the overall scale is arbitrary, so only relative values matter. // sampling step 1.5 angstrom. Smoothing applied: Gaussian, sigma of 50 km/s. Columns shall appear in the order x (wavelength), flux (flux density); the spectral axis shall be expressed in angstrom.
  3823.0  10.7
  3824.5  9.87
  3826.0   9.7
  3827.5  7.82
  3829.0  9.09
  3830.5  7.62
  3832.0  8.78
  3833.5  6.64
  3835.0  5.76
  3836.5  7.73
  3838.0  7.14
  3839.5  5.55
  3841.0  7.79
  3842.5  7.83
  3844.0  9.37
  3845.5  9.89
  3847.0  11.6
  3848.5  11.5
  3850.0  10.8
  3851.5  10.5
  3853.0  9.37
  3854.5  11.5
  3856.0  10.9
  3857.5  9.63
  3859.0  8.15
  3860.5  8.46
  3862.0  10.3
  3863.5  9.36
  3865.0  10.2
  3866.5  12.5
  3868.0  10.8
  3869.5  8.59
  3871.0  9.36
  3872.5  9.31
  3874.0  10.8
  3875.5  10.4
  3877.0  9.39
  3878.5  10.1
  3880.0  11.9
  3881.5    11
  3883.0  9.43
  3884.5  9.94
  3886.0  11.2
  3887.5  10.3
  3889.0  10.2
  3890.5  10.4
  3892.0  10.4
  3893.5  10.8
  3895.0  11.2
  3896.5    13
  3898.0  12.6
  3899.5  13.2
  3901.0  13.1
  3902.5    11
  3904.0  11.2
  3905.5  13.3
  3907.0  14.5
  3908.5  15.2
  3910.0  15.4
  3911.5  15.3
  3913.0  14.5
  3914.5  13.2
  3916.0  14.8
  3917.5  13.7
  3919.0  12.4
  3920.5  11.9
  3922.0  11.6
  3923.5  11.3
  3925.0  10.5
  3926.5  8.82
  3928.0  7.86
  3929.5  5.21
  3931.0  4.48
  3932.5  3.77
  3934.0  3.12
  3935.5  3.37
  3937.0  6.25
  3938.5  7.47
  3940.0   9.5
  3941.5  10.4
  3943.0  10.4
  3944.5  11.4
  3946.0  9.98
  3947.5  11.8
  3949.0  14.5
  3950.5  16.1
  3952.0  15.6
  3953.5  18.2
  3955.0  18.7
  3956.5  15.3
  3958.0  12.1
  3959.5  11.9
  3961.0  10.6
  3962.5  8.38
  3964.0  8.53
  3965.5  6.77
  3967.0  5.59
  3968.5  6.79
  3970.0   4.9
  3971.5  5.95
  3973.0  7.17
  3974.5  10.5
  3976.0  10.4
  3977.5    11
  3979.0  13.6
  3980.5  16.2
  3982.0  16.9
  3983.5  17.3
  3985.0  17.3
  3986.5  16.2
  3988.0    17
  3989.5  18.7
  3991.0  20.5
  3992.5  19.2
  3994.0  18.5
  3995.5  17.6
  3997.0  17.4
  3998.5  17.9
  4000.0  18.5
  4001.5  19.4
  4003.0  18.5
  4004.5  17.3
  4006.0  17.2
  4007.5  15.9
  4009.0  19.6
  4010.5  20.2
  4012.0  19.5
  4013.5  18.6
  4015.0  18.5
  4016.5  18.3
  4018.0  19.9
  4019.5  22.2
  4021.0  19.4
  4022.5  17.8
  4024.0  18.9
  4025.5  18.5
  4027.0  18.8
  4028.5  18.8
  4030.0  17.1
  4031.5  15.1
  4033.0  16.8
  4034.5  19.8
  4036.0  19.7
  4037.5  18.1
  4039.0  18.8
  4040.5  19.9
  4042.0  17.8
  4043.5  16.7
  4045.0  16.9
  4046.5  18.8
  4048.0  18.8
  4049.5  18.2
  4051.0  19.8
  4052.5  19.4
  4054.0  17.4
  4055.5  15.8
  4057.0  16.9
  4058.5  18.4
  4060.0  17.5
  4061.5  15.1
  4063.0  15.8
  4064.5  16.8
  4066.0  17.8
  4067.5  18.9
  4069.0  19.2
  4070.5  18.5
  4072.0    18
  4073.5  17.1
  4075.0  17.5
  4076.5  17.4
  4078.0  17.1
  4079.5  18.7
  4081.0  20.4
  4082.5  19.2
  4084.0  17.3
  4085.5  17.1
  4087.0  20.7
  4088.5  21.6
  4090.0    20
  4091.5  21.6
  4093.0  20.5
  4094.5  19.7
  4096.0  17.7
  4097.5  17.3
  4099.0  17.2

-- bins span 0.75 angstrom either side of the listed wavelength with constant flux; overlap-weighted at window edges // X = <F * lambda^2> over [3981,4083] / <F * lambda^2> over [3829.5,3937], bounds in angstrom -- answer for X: 1.9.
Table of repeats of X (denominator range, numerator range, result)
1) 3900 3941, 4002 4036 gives 1.86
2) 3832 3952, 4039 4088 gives 1.90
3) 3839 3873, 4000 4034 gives 2.06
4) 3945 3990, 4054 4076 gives 1.47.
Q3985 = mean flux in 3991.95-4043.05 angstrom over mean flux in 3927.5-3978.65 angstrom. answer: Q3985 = 1.9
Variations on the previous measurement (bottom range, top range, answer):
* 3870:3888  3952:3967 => 1.18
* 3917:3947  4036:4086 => 2.07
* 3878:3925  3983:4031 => 1.51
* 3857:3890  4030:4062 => 1.78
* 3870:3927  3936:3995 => 1.06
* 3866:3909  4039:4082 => 1.60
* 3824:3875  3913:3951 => 1.06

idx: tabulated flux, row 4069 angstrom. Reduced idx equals 19.2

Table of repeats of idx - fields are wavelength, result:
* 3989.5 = 18.7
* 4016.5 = 18.3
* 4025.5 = 18.5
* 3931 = 4.48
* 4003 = 18.5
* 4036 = 19.7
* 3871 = 9.36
